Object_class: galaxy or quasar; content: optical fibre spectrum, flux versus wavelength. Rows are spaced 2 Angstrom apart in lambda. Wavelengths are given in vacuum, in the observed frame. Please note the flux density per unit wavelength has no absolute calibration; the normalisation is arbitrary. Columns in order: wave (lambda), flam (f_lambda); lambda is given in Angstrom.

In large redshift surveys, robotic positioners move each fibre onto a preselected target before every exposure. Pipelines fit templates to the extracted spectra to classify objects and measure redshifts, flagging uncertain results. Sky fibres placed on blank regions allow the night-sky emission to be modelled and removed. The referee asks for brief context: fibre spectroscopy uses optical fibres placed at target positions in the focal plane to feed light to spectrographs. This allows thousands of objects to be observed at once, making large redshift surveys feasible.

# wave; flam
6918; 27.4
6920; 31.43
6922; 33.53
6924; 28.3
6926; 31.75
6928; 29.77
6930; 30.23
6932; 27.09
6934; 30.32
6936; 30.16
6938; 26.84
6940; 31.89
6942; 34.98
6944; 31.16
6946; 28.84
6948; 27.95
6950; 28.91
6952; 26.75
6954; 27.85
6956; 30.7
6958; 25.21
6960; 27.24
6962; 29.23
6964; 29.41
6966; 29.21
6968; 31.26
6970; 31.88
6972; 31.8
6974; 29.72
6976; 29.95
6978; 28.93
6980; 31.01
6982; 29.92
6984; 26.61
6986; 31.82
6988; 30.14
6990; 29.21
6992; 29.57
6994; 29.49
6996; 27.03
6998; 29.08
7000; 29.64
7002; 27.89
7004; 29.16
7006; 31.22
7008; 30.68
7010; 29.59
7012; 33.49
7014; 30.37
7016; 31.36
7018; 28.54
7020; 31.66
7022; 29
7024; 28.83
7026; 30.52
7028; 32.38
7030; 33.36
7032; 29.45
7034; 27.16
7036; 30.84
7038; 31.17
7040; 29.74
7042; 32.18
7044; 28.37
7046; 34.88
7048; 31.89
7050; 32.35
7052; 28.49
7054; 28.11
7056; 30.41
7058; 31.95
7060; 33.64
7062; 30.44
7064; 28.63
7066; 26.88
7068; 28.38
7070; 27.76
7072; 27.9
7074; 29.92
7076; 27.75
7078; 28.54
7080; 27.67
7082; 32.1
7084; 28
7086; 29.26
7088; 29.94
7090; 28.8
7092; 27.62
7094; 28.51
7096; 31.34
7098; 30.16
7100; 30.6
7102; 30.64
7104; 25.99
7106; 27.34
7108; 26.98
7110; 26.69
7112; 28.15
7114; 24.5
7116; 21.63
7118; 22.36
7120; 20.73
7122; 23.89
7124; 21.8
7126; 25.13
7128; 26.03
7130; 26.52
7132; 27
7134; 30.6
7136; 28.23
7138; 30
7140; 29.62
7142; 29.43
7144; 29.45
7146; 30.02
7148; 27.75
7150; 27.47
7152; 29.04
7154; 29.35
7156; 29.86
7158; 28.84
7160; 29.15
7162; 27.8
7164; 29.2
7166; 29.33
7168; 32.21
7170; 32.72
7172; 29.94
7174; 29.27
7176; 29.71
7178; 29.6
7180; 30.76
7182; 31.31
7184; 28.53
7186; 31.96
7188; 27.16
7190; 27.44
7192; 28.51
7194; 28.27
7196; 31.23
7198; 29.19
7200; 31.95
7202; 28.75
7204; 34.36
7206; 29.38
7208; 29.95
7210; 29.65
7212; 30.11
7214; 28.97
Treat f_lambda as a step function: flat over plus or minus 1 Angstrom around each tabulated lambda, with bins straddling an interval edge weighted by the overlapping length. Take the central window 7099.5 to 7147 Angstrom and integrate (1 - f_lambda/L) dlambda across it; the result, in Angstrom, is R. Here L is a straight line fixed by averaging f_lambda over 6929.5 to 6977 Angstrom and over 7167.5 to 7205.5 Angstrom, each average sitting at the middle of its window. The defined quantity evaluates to 5.1 Angstrom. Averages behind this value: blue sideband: 29.5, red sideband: 30.1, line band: 26.8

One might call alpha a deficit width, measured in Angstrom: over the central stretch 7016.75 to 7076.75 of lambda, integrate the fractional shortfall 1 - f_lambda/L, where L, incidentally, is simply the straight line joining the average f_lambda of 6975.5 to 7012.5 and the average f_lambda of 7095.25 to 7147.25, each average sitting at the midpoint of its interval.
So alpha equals -3.2 Angstrom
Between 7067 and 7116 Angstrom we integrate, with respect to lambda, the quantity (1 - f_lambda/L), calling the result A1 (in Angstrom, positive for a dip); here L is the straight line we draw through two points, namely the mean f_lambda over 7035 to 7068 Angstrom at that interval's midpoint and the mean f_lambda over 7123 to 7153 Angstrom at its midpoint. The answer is 1.6 Angstrom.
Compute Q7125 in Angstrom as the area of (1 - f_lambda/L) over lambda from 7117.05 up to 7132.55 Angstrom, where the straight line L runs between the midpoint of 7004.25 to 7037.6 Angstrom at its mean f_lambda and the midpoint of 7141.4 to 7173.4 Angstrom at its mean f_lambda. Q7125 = 2.9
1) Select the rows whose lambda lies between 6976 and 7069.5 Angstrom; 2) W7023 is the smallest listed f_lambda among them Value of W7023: 26.61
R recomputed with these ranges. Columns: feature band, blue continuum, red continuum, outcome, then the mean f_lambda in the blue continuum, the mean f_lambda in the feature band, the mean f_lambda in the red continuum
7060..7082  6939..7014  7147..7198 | 0.6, 29.7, 28.8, 29.5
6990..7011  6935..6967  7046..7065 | 0.4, 29.1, 29.3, 30.9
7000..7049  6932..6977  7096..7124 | -4.4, 29.5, 30.6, 26.2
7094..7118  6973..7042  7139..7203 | 1.8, 30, 27.5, 29.5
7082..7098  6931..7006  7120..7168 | -0.5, 29.4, 29.3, 28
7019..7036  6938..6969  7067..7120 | -1.1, 29.3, 30.3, 27.9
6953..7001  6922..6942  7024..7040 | 1.4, 30.1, 29.4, 30.5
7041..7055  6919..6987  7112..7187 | -0.9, 29.8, 30.9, 28.1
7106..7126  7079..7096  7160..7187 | 3.5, 29.1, 24.3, 30.1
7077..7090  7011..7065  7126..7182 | 0.4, 30.7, 29.2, 29.2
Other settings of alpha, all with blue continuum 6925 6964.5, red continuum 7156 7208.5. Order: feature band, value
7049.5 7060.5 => -0.39 Angstrom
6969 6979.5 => -0.39 Angstrom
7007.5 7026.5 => -0.59 Angstrom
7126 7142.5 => 0.86 Angstrom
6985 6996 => -0.13 Angstrom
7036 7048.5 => -0.75 Angstrom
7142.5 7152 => 0.33 Angstrom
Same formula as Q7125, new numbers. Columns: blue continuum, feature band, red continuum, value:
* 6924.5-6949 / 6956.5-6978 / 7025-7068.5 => 0.49 Angstrom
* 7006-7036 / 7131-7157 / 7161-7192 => 0.74 Angstrom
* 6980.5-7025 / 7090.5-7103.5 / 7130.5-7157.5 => -0.16 Angstrom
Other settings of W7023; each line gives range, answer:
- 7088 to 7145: 20.73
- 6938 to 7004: 25.21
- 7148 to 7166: 27.47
